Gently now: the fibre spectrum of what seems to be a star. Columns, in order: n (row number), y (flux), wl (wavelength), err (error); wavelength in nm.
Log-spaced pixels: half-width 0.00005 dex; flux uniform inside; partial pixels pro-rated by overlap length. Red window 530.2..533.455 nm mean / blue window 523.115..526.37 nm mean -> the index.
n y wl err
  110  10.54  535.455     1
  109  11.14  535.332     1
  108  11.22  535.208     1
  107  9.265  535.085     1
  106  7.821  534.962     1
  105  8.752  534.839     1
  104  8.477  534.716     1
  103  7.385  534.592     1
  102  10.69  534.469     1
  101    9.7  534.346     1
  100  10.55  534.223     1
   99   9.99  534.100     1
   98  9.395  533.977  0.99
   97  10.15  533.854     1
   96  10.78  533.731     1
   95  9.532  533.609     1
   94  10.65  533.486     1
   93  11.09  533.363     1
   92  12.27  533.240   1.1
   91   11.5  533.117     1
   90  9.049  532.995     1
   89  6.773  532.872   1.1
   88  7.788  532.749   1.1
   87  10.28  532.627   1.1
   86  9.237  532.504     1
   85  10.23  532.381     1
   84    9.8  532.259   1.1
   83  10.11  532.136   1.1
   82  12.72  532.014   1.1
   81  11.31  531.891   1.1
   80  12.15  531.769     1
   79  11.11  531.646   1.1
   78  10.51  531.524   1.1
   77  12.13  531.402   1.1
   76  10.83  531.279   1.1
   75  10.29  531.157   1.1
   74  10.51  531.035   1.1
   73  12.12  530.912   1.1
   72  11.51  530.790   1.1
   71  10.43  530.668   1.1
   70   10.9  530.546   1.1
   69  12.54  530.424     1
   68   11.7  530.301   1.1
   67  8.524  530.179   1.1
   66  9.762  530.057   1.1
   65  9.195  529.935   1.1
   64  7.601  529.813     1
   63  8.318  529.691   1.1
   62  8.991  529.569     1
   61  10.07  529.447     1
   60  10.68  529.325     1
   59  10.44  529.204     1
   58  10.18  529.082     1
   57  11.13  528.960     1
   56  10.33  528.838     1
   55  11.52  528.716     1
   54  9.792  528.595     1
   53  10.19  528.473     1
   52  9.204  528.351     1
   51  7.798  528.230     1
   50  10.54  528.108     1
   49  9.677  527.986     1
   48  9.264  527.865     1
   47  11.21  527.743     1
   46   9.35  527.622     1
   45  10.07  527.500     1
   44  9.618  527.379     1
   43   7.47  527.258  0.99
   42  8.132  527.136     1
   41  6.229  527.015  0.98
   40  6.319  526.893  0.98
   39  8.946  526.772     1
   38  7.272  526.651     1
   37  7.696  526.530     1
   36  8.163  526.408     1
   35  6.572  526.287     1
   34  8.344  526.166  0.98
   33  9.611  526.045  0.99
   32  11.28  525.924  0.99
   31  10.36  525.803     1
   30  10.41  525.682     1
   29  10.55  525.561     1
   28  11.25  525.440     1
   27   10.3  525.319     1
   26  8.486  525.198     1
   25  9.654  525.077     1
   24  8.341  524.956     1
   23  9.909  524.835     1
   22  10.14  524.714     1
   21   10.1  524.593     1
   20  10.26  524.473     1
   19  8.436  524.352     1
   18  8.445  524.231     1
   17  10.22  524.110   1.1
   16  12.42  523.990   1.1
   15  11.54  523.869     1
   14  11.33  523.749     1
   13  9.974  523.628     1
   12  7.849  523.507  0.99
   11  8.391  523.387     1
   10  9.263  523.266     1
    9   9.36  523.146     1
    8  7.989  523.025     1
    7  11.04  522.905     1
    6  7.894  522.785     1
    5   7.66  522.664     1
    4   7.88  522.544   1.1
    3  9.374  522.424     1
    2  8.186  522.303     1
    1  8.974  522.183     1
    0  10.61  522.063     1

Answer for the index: 1.1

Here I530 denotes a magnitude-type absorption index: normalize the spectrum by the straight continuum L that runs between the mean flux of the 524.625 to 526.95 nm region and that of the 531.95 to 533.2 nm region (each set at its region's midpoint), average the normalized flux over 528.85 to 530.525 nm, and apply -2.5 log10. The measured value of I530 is -0.05 mag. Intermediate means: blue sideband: 9.15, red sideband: 9.79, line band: 9.97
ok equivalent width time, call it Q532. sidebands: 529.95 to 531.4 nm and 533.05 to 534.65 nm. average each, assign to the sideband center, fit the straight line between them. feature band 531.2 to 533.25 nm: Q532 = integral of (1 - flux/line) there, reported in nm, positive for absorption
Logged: 0.03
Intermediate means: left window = 10.8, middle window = 10.4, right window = 10.3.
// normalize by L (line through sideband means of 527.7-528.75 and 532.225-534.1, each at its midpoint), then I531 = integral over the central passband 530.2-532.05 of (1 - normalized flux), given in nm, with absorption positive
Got -0.27 nm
